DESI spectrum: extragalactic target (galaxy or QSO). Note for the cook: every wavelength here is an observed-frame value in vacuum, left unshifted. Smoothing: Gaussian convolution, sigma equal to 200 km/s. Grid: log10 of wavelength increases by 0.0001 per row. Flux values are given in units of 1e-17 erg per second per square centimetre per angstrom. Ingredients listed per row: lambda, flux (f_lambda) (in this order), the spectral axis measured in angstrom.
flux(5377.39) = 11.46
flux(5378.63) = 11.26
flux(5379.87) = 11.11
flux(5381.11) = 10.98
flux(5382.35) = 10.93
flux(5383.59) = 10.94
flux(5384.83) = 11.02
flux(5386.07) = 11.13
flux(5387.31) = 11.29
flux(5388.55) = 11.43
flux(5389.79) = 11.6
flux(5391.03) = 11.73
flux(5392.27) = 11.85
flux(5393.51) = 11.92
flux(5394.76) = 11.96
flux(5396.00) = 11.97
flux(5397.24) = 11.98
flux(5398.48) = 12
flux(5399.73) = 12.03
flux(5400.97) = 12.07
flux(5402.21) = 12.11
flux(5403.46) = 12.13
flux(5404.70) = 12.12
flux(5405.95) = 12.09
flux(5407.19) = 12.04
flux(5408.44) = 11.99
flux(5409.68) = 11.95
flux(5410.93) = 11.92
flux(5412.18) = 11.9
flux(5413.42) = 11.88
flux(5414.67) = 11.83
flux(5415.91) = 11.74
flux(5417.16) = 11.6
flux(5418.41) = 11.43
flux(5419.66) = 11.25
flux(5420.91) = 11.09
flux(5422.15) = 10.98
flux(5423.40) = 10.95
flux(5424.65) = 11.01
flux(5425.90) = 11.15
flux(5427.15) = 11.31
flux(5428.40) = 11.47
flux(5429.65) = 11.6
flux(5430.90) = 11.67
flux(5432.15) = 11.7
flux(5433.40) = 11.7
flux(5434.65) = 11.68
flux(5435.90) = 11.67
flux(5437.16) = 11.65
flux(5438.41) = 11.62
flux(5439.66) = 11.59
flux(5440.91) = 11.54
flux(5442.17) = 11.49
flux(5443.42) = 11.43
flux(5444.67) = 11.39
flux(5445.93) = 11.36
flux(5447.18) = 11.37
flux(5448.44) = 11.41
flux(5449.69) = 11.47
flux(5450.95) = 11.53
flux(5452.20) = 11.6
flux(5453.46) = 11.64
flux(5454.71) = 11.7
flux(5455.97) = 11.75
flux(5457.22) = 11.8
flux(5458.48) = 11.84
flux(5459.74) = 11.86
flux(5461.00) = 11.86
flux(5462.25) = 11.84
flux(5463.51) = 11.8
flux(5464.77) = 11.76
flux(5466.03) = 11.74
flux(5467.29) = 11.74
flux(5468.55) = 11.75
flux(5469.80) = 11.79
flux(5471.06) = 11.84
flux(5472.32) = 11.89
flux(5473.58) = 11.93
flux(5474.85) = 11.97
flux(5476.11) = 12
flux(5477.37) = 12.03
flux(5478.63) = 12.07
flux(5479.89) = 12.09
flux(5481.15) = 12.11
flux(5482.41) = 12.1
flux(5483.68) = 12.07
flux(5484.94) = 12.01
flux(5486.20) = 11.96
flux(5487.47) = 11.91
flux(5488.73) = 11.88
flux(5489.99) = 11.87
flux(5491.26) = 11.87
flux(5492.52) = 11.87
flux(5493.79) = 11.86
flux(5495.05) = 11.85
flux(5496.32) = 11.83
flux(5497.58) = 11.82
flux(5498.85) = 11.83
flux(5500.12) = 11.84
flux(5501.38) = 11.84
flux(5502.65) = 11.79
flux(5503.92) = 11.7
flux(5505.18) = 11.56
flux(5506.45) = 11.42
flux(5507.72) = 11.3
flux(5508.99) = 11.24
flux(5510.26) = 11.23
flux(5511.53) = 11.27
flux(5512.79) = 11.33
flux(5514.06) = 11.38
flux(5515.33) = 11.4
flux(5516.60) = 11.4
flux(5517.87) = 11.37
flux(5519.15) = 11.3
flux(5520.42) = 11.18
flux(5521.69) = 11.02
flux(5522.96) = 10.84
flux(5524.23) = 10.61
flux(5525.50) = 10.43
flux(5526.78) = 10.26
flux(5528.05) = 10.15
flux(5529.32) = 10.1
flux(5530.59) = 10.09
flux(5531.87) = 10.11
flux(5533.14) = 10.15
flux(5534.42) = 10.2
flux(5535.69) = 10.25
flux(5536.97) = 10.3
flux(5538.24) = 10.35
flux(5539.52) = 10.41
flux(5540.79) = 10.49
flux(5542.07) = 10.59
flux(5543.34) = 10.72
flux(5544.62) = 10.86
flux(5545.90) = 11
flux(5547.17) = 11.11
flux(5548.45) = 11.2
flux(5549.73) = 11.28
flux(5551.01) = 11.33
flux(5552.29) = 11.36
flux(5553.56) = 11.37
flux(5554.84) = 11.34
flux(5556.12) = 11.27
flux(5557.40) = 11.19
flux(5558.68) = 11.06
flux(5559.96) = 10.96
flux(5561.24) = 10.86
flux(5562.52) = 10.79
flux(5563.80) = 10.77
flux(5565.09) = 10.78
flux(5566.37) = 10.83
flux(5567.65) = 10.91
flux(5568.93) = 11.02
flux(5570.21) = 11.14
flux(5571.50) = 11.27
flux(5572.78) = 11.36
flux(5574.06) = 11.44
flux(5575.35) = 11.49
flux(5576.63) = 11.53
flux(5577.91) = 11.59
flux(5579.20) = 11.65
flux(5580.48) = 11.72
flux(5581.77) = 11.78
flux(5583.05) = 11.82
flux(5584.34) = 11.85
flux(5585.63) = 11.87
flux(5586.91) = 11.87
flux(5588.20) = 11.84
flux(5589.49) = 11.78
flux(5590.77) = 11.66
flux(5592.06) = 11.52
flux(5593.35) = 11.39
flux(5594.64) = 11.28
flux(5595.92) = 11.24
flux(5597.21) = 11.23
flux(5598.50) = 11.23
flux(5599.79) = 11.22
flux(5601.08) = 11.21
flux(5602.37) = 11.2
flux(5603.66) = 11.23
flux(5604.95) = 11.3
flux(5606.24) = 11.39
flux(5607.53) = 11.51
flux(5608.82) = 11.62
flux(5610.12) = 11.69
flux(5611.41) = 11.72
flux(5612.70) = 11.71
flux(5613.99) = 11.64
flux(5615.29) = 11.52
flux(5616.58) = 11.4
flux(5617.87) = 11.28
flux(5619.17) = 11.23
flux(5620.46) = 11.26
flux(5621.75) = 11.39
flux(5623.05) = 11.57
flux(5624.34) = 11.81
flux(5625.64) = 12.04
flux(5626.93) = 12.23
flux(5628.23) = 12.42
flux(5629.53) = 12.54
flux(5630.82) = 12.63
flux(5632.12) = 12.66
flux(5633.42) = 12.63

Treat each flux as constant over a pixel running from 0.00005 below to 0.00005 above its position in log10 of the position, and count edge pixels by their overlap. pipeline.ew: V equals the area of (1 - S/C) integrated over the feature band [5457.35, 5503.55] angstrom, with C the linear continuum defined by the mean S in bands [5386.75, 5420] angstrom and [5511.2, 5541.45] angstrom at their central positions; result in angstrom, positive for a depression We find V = -3.2 angstrom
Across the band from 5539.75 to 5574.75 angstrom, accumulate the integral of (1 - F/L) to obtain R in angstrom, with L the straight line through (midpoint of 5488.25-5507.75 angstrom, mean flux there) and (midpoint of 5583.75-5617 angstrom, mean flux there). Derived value 1.7 angstrom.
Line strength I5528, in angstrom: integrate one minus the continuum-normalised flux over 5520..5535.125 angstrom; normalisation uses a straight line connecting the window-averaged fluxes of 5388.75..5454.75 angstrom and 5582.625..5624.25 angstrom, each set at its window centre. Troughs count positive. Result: 1.5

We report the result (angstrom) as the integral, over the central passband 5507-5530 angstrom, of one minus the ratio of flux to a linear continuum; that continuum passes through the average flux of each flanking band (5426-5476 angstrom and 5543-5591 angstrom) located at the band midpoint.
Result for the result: 0.9 angstrom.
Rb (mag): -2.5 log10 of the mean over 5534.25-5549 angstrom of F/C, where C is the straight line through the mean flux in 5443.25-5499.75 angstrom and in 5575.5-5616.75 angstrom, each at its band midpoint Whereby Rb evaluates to 0.10 mag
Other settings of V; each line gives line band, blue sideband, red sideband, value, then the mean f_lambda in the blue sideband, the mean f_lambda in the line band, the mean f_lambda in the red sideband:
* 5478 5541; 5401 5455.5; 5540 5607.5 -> 0.8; 11.6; 11.3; 11.3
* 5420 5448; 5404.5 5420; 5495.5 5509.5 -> 0.8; 11.8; 11.4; 11.7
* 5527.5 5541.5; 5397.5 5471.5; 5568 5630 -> 1.6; 11.7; 10.2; 11.6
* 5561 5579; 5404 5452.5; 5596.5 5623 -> 0.5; 11.6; 11.1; 11.4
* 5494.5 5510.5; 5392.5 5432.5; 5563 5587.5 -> -0.1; 11.7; 11.6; 11.4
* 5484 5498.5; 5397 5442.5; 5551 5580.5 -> -0.6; 11.7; 11.9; 11.2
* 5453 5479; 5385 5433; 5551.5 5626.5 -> -0.6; 11.7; 11.8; 11.4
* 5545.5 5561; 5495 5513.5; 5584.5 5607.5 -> 0.4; 11.6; 11.2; 11.5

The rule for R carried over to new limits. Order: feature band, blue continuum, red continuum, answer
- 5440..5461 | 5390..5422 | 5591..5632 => 0.4 angstrom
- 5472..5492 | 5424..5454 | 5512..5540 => -1.6 angstrom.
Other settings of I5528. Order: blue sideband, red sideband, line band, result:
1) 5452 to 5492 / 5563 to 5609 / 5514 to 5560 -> 3.1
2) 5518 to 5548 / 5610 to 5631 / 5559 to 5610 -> -0.5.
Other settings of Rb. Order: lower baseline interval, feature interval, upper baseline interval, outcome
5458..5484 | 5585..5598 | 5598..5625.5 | -0.01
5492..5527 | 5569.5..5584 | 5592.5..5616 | -0.01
